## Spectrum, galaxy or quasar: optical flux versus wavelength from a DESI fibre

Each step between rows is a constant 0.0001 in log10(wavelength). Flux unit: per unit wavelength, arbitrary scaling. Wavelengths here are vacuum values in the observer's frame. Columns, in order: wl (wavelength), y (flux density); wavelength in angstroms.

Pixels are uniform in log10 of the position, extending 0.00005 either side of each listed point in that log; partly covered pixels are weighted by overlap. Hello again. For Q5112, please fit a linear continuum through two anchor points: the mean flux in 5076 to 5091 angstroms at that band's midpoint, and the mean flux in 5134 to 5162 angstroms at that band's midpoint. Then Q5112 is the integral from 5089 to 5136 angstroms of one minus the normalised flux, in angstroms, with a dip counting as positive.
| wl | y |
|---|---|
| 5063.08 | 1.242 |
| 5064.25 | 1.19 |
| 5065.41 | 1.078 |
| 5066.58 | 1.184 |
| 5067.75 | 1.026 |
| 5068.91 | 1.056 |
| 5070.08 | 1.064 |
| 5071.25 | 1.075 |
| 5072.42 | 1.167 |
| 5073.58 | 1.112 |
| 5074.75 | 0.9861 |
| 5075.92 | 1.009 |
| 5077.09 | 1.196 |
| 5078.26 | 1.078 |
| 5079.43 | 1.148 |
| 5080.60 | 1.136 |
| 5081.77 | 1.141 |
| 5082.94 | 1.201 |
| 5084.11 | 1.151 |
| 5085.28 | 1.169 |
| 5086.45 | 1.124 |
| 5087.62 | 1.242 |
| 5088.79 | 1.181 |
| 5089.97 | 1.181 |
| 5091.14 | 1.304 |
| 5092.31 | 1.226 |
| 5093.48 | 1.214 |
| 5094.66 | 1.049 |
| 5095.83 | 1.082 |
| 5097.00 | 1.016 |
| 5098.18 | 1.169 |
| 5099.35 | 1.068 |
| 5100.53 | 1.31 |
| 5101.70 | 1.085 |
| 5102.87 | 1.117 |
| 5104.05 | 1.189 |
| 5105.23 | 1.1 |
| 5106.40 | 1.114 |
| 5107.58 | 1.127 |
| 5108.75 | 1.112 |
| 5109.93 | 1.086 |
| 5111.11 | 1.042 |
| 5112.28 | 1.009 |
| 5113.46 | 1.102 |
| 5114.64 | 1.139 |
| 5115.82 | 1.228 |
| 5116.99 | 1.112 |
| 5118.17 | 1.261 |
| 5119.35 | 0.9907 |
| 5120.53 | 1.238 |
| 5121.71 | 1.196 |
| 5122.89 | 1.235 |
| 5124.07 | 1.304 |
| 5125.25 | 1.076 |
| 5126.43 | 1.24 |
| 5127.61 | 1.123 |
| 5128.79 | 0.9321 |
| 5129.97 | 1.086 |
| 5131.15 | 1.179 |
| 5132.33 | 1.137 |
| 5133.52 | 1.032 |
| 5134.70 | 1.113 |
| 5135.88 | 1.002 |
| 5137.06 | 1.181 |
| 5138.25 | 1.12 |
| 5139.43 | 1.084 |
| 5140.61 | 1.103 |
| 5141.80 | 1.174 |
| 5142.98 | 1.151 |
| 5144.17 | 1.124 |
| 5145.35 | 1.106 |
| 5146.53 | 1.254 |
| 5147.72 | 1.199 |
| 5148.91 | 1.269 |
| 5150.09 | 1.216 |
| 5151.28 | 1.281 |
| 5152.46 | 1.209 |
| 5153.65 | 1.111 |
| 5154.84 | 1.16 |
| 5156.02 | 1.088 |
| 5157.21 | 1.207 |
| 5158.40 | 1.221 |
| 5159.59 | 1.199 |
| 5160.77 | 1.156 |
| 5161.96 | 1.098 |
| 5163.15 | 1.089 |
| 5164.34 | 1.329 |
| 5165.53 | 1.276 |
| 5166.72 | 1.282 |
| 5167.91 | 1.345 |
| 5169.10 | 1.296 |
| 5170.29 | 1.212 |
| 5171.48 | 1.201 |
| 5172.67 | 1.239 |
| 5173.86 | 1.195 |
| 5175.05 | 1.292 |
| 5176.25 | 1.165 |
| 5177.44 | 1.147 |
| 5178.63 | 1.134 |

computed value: 1.05 angstroms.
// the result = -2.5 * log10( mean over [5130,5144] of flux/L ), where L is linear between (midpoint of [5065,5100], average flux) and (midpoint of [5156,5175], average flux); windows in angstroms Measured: 0.07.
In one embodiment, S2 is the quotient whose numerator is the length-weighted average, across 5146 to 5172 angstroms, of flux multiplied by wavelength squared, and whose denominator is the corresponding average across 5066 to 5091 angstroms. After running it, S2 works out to 1.1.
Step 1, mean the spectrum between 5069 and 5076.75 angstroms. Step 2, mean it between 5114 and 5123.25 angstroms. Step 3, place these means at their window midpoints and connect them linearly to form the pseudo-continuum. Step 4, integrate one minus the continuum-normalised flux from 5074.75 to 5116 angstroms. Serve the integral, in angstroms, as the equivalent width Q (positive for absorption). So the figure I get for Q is -0.5 angstroms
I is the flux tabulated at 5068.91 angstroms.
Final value 1.056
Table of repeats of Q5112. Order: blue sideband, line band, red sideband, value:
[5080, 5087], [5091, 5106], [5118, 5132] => 0.1 angstroms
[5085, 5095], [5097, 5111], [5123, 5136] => 0.5 angstroms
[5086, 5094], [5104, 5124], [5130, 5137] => 0.2 angstroms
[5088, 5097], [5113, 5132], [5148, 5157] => 0.4 angstroms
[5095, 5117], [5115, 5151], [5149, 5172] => 0.4 angstroms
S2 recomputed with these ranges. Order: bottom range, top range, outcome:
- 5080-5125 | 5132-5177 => 1.05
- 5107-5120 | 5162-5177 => 1.14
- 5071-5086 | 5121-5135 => 1.03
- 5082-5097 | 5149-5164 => 1.03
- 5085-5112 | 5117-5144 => 1.00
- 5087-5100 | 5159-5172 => 1.09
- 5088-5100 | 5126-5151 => 1.00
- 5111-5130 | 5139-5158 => 1.04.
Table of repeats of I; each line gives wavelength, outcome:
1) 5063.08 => 1.242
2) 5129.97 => 1.086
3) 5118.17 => 1.261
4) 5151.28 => 1.281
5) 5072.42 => 1.167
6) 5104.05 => 1.189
